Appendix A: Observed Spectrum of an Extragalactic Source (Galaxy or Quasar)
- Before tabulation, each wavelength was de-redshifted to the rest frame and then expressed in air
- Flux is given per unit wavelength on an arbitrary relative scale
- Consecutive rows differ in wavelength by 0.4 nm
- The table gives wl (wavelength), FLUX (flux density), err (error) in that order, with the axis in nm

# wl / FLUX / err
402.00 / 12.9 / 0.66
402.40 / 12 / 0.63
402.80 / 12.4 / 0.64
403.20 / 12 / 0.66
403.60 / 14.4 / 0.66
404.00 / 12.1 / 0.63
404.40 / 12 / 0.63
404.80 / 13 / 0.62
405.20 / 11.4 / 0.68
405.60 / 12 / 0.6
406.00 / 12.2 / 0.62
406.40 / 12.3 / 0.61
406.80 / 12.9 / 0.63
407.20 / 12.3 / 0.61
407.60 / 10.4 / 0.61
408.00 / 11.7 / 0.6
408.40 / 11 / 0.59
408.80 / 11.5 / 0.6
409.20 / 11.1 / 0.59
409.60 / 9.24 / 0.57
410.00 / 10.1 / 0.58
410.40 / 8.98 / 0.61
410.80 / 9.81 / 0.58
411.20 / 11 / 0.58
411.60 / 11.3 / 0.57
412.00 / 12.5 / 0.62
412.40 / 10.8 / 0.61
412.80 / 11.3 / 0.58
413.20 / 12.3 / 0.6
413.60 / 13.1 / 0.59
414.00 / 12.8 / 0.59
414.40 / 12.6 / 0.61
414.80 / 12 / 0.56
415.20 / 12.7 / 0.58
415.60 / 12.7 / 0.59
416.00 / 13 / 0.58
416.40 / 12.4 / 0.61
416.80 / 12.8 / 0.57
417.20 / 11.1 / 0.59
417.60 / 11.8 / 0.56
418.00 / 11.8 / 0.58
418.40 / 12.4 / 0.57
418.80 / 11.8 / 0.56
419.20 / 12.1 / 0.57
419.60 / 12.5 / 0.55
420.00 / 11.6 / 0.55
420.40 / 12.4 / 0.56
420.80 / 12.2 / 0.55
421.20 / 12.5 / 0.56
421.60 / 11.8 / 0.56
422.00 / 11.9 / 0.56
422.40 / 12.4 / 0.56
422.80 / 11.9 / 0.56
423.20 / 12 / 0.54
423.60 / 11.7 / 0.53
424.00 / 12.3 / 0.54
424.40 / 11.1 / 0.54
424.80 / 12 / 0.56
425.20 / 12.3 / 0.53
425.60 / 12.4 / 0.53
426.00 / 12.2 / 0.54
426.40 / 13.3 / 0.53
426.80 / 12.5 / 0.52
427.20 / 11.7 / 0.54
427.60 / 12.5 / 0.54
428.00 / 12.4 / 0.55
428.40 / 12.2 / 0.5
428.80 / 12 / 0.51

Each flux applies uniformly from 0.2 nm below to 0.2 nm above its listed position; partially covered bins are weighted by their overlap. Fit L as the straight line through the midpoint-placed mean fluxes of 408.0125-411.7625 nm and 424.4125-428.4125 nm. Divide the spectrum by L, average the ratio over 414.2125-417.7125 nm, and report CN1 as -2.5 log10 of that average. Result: -0.111 mag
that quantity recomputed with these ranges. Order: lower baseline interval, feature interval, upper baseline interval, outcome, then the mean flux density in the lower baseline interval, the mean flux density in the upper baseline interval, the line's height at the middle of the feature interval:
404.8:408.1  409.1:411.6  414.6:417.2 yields 0.204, 12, 12.5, 12.2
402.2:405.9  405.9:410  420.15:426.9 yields 0.086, 12.4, 12.2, 12.3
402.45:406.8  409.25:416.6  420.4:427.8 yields 0.064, 12.4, 12.2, 12.3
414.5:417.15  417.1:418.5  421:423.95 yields 0.054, 12.5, 12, 12.4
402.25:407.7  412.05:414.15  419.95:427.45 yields 0.012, 12.3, 12.1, 12.2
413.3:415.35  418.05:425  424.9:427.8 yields 0.041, 12.6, 12.4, 12.5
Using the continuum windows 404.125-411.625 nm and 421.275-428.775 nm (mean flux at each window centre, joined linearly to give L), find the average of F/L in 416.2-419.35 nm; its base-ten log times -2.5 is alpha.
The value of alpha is -0.02 mag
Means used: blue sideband 11.3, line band 12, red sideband 12.1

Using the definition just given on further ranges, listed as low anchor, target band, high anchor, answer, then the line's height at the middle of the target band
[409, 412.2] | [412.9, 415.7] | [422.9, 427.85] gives -0.15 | 10.9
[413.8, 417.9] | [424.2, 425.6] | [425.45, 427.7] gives 0.05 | 12.4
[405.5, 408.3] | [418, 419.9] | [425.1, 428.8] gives 0.01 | 12.2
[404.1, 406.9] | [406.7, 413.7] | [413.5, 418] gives 0.11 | 12.3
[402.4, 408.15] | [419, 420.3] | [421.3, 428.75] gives 0.01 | 12.2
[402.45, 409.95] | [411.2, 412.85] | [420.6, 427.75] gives 0.05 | 11.9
